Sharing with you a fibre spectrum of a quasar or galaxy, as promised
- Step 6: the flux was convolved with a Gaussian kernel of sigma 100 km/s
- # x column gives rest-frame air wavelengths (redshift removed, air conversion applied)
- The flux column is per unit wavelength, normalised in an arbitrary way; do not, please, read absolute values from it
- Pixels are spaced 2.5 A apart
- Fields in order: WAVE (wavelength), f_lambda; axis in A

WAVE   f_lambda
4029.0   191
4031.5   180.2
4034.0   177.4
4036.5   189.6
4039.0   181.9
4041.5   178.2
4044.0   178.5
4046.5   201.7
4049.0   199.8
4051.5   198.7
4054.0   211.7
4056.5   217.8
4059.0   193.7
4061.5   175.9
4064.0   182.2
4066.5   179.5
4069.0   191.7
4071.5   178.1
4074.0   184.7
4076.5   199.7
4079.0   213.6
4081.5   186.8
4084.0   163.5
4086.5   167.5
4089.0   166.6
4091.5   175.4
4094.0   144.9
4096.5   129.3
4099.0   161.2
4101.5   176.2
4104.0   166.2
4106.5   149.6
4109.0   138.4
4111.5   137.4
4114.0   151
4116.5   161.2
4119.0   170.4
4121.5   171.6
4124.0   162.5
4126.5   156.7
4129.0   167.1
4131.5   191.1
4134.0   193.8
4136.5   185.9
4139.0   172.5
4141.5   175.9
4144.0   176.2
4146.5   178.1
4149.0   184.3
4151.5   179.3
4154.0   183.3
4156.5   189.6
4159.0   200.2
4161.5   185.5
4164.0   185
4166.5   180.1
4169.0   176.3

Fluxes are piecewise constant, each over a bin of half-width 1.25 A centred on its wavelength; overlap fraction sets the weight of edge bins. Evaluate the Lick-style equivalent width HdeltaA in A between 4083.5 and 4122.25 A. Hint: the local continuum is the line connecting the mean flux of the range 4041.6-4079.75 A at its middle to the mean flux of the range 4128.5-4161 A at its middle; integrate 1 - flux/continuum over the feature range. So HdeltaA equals 6.2 A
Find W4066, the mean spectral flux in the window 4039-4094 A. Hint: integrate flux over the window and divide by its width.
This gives 187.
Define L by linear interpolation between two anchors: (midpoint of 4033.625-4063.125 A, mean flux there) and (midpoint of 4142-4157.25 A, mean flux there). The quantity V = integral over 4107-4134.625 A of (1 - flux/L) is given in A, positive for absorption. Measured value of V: 3.2 A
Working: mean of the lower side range 192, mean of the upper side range 181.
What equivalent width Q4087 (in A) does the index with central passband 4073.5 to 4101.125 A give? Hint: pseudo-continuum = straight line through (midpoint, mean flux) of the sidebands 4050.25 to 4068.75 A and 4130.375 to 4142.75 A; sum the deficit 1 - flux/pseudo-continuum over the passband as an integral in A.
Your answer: 2.7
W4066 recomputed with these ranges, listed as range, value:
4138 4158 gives 180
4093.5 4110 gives 153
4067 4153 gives 171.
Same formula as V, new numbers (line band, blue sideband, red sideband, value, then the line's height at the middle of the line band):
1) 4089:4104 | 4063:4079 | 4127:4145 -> 2.1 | 185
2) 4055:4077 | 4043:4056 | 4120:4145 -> 0.6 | 195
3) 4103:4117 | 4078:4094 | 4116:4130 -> 1.6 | 169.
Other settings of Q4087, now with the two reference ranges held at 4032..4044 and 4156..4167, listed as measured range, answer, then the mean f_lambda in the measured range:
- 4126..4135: 0.4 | 178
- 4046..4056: -1.2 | 204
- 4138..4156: 0.8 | 179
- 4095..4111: 2.8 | 153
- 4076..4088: -0.1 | 185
